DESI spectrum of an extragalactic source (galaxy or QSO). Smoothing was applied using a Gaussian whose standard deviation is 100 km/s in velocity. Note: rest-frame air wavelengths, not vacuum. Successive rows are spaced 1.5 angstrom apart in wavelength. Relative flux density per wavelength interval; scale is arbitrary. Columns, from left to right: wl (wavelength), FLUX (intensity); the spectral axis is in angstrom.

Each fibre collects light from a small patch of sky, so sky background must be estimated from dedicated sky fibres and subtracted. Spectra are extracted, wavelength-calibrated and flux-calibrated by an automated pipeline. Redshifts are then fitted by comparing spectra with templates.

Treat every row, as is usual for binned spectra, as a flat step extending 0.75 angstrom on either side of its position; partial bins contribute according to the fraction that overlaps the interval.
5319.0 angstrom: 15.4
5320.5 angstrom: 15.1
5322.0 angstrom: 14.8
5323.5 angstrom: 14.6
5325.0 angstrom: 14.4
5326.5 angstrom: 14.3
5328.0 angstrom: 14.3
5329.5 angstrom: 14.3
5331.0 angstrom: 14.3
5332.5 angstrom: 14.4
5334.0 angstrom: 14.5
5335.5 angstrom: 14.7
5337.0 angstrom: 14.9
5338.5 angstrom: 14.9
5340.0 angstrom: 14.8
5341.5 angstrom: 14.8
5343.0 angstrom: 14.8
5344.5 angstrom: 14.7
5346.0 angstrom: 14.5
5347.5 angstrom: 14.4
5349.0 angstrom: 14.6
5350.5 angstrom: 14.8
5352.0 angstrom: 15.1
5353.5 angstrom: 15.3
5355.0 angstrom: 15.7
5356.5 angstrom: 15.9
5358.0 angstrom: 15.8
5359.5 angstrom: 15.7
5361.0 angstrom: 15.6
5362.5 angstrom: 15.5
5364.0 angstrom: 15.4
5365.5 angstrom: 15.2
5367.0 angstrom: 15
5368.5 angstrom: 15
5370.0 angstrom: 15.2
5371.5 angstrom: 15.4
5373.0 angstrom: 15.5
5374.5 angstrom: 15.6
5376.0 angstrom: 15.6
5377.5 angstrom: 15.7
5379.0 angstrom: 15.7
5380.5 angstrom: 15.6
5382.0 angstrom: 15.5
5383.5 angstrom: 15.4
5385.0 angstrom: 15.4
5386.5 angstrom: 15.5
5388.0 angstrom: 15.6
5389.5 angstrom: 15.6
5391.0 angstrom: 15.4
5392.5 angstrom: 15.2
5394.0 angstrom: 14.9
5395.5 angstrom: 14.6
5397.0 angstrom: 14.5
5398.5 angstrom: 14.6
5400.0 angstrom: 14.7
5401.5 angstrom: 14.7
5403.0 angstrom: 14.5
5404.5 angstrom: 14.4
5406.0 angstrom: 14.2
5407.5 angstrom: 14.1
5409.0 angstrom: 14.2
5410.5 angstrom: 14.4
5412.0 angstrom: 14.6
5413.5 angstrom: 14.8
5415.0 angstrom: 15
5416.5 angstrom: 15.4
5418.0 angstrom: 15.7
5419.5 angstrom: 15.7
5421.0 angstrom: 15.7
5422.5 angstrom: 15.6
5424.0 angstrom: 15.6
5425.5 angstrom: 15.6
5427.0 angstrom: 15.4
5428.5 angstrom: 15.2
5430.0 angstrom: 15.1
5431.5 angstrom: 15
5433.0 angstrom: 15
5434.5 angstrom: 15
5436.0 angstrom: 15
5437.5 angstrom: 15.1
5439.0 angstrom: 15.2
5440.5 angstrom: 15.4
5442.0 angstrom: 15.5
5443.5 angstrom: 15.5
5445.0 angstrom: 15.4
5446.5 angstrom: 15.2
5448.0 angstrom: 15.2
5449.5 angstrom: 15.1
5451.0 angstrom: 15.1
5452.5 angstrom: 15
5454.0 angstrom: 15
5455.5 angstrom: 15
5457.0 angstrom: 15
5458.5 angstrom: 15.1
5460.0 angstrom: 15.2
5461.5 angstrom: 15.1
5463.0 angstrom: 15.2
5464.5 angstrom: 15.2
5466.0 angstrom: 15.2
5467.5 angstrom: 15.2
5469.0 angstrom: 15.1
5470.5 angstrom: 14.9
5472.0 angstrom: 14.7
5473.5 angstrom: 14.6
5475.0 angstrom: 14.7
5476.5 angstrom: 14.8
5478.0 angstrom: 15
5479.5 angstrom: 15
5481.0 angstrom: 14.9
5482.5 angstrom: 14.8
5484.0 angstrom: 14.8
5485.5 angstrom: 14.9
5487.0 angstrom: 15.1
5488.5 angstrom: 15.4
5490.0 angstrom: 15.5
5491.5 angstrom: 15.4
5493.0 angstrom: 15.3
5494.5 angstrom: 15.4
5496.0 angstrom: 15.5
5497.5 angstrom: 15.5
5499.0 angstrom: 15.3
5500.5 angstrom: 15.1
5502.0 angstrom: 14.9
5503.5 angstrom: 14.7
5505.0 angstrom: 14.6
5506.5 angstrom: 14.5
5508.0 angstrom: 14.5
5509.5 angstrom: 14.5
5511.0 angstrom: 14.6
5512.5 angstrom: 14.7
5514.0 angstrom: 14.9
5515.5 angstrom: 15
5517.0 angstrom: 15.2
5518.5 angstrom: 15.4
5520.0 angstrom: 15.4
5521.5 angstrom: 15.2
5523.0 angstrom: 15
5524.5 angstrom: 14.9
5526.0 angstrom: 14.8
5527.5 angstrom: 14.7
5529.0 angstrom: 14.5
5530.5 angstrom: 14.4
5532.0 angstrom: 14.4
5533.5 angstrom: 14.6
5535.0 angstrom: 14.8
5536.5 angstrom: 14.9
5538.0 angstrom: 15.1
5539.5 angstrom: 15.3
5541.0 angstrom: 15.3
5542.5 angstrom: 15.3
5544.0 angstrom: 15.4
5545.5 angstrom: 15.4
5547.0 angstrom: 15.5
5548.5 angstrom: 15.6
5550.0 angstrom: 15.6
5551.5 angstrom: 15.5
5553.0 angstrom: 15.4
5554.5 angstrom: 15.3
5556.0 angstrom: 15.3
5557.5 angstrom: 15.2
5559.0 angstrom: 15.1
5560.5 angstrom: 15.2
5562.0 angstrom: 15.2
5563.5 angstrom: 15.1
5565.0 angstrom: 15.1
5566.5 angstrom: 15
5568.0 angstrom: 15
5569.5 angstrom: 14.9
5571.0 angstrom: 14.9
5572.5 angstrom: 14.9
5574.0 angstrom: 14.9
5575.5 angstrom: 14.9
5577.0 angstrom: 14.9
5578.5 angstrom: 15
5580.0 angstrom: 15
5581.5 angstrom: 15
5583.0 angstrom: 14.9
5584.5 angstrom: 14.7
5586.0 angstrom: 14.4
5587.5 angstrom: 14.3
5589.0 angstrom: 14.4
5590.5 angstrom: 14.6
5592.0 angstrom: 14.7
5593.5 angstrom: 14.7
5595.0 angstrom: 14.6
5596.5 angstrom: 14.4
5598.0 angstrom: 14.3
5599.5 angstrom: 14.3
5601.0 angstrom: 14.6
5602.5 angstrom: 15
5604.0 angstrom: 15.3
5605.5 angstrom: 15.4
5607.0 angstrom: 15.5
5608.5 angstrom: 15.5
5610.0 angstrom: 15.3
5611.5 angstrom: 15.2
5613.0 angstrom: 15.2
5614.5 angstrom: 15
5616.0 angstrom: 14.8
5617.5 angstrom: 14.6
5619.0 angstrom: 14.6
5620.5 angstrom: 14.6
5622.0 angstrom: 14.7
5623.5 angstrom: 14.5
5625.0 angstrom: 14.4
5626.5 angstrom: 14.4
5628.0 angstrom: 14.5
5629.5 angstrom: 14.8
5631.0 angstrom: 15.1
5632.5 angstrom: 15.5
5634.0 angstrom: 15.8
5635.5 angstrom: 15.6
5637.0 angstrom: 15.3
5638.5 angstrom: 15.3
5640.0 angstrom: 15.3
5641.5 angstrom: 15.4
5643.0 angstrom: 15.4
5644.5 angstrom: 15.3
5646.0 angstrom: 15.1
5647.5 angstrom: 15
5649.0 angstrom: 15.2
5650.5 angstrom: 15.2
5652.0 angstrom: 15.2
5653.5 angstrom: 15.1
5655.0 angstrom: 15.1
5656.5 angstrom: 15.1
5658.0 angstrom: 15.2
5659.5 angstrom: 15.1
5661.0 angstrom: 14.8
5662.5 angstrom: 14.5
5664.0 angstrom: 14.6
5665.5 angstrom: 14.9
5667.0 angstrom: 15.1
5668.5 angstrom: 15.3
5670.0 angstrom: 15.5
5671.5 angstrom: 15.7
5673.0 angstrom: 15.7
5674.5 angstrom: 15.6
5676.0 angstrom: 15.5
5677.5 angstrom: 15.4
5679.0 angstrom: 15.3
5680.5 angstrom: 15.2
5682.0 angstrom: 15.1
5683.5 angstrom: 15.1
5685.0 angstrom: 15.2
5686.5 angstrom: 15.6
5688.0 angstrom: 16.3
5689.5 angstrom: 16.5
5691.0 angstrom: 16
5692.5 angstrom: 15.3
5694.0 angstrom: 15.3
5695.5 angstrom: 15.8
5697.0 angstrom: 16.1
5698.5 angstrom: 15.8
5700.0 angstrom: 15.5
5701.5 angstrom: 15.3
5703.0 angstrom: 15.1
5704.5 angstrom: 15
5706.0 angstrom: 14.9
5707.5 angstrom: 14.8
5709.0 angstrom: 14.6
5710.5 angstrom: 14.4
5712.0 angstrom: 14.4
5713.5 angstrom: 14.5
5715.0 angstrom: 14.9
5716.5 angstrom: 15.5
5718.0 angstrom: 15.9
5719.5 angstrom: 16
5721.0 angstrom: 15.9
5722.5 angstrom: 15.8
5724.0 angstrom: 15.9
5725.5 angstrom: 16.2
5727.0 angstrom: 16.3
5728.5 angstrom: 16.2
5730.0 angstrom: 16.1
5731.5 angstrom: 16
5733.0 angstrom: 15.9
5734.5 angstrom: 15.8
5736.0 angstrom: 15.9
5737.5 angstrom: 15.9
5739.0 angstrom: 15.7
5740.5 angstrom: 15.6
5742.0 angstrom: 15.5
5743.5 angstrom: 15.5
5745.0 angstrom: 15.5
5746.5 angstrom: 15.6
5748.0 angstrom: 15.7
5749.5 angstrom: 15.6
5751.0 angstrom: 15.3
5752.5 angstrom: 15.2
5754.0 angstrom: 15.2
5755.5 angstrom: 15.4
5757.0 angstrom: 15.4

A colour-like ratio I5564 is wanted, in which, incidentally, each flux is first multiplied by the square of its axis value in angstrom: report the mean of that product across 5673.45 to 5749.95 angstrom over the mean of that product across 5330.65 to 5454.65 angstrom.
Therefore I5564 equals 1.15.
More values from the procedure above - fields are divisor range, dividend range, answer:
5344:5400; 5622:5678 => 1.10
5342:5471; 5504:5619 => 1.04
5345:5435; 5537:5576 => 1.07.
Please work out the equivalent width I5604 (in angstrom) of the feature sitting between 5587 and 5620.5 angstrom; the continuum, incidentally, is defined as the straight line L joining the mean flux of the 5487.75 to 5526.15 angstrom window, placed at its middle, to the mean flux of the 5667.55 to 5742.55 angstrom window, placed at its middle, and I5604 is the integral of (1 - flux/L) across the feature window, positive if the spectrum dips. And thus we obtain 1.0 angstrom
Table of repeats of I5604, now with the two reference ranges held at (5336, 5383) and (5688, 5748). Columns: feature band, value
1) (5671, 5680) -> 0.0 angstrom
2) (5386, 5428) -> 0.7 angstrom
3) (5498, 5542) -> 1.5 angstrom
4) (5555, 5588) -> 1.0 angstrom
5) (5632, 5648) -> 0.1 angstrom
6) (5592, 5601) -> 0.6 angstrom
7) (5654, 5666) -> 0.5 angstrom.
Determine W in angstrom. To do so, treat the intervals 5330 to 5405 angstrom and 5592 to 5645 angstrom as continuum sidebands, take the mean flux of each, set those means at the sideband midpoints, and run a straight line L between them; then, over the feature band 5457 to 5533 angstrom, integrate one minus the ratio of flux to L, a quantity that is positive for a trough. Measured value 0.3 angstrom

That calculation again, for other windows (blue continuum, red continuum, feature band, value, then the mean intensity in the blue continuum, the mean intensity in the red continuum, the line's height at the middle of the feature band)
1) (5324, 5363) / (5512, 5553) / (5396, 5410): 0.5 angstrom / 14.9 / 15.1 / 14.9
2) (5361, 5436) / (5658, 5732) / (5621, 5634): 0.5 angstrom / 15.2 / 15.4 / 15.4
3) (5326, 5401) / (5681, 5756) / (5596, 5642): 1.3 angstrom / 15.1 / 15.5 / 15.4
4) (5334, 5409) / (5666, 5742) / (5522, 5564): 0.6 angstrom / 15.1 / 15.5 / 15.3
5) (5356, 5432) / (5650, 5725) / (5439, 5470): 0.1 angstrom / 15.2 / 15.3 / 15.2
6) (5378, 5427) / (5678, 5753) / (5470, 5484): 0.3 angstrom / 15.1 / 15.5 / 15.2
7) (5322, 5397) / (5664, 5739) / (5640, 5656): 0.2 angstrom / 15.1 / 15.5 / 15.4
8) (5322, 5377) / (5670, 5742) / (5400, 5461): 0.2 angstrom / 15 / 15.5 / 15.1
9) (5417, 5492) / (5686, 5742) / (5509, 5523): 0.2 angstrom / 15.2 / 15.6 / 15.3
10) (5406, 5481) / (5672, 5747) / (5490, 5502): -0.1 angstrom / 15.1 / 15.5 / 15.2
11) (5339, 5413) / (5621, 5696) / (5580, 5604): 0.9 angstrom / 15.1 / 15.2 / 15.2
